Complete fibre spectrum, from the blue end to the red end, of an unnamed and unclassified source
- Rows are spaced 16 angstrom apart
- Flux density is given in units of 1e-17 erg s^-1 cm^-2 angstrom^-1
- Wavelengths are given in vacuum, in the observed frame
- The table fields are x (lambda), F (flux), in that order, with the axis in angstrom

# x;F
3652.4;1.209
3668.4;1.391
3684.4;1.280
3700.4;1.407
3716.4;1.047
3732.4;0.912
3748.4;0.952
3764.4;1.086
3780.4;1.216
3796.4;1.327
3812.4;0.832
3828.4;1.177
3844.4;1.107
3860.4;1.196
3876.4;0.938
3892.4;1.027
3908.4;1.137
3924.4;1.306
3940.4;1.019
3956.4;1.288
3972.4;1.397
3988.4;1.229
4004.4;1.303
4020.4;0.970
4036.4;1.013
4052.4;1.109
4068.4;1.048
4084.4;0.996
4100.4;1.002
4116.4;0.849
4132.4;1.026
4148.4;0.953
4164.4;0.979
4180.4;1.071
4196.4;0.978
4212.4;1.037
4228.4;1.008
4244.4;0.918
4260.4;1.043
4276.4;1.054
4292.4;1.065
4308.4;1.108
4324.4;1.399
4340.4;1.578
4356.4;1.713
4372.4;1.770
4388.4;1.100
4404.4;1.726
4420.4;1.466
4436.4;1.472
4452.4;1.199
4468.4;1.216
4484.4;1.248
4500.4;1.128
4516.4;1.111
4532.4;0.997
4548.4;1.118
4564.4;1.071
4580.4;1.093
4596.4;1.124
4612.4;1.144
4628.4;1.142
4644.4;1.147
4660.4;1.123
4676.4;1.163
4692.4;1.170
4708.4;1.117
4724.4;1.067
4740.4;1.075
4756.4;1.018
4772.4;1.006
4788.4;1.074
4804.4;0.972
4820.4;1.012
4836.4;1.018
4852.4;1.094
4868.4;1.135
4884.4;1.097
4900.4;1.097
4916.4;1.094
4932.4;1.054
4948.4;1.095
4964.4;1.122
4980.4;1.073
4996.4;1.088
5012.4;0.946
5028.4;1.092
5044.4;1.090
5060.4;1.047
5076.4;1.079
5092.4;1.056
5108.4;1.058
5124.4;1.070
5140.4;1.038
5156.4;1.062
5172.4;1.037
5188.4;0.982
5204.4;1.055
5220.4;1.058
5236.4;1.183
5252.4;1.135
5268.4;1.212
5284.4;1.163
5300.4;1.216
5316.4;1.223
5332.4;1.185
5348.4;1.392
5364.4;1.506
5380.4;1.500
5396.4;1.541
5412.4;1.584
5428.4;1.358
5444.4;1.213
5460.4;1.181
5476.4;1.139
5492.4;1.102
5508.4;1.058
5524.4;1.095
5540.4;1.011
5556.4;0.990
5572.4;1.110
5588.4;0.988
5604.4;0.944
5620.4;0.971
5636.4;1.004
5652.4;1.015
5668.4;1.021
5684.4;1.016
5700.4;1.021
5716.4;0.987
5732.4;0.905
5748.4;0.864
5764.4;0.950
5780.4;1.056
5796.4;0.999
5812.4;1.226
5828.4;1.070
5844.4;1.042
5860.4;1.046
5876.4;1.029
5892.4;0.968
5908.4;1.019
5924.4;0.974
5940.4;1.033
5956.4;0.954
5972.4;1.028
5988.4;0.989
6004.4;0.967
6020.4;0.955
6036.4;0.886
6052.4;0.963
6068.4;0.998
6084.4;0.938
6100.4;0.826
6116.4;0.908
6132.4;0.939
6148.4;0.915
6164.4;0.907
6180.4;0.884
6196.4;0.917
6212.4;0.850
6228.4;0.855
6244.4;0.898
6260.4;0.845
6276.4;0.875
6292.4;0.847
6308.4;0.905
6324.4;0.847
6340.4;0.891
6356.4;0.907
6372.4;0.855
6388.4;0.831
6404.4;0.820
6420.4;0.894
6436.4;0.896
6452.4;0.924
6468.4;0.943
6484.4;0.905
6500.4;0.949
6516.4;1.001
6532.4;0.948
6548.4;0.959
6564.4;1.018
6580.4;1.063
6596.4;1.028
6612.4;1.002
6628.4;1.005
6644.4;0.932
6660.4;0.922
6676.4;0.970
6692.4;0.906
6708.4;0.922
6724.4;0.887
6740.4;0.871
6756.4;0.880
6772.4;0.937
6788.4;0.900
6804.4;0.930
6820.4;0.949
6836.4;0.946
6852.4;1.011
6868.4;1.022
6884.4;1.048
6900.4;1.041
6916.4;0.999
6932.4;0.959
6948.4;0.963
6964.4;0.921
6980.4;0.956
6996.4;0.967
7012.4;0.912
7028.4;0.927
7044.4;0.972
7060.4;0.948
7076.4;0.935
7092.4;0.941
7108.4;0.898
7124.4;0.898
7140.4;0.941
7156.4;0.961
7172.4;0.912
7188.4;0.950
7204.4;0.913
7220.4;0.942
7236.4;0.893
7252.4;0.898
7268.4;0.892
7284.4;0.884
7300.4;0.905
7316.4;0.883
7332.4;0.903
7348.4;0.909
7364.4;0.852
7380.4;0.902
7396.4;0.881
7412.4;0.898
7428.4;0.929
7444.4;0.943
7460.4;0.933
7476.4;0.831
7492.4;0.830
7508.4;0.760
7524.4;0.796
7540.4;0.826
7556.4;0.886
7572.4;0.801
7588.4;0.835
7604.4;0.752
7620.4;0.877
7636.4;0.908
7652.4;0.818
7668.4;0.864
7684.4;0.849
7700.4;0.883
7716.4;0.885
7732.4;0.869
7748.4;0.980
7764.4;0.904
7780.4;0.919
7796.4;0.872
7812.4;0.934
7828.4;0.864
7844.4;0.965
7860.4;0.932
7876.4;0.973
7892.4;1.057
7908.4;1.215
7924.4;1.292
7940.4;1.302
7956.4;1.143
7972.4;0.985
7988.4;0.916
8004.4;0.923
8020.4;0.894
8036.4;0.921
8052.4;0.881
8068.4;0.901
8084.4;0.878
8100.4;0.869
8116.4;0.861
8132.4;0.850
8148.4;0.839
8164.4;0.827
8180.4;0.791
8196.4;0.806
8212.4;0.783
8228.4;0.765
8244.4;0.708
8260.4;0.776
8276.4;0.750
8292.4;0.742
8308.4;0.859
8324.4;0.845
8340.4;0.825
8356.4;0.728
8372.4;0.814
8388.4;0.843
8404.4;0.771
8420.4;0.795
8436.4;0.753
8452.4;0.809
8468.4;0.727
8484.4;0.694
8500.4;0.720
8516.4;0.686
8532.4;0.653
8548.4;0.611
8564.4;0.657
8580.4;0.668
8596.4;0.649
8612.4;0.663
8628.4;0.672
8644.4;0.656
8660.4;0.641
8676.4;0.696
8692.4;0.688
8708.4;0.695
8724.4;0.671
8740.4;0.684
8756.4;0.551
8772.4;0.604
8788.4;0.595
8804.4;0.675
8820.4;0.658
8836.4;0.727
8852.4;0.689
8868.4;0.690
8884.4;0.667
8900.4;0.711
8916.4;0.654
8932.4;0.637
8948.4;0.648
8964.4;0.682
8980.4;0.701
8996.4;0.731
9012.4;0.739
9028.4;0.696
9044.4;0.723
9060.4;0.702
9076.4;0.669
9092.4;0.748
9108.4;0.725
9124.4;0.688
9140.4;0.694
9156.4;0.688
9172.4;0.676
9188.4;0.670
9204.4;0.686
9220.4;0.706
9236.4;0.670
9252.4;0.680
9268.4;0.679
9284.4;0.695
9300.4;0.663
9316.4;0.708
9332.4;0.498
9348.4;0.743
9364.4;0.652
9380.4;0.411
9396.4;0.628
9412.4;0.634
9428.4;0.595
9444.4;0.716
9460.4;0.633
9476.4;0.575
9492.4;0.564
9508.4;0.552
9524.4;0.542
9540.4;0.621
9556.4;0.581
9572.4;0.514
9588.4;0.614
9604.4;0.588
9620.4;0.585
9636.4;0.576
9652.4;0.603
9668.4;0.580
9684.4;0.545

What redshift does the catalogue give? 1.83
